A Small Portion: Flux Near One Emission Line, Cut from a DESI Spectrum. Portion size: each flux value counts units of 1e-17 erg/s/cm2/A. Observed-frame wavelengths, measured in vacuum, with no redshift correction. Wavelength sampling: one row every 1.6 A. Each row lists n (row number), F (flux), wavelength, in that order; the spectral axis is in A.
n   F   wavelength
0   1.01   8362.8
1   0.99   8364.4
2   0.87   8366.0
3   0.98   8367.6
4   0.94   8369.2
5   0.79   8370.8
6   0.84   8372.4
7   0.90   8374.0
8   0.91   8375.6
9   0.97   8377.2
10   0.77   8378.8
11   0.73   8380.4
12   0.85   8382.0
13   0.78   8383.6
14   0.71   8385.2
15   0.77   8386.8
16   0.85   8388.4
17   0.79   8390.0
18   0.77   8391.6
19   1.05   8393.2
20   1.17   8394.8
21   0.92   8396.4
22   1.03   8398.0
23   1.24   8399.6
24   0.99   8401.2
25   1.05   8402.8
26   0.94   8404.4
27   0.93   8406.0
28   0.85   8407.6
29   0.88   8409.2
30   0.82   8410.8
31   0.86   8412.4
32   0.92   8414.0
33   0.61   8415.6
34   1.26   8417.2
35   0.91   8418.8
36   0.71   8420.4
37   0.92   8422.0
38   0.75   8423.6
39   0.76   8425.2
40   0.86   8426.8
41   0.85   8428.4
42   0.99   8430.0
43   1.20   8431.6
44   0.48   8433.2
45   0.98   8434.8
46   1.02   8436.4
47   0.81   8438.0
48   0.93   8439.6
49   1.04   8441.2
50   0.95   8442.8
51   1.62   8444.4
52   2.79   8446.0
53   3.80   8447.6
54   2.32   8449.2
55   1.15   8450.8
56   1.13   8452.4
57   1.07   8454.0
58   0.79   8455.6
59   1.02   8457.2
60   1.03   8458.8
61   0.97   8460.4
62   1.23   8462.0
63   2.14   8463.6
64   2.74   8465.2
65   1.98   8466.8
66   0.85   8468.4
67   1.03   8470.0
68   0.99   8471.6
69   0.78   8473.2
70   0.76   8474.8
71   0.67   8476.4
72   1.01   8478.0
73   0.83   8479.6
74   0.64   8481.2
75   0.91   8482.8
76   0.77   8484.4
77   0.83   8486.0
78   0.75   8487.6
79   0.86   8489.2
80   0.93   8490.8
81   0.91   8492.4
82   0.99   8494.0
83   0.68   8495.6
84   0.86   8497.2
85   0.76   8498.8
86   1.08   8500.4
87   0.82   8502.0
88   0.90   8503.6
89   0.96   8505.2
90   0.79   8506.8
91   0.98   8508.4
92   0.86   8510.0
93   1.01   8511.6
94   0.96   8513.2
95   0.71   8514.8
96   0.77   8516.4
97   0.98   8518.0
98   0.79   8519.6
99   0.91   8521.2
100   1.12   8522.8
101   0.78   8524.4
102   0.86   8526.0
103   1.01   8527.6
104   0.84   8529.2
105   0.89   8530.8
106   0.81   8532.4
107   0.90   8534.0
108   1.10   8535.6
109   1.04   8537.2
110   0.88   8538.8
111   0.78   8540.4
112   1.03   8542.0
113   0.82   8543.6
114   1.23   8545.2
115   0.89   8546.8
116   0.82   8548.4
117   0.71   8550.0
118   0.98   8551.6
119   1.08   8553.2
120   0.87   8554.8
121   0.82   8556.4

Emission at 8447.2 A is [S II] 6716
